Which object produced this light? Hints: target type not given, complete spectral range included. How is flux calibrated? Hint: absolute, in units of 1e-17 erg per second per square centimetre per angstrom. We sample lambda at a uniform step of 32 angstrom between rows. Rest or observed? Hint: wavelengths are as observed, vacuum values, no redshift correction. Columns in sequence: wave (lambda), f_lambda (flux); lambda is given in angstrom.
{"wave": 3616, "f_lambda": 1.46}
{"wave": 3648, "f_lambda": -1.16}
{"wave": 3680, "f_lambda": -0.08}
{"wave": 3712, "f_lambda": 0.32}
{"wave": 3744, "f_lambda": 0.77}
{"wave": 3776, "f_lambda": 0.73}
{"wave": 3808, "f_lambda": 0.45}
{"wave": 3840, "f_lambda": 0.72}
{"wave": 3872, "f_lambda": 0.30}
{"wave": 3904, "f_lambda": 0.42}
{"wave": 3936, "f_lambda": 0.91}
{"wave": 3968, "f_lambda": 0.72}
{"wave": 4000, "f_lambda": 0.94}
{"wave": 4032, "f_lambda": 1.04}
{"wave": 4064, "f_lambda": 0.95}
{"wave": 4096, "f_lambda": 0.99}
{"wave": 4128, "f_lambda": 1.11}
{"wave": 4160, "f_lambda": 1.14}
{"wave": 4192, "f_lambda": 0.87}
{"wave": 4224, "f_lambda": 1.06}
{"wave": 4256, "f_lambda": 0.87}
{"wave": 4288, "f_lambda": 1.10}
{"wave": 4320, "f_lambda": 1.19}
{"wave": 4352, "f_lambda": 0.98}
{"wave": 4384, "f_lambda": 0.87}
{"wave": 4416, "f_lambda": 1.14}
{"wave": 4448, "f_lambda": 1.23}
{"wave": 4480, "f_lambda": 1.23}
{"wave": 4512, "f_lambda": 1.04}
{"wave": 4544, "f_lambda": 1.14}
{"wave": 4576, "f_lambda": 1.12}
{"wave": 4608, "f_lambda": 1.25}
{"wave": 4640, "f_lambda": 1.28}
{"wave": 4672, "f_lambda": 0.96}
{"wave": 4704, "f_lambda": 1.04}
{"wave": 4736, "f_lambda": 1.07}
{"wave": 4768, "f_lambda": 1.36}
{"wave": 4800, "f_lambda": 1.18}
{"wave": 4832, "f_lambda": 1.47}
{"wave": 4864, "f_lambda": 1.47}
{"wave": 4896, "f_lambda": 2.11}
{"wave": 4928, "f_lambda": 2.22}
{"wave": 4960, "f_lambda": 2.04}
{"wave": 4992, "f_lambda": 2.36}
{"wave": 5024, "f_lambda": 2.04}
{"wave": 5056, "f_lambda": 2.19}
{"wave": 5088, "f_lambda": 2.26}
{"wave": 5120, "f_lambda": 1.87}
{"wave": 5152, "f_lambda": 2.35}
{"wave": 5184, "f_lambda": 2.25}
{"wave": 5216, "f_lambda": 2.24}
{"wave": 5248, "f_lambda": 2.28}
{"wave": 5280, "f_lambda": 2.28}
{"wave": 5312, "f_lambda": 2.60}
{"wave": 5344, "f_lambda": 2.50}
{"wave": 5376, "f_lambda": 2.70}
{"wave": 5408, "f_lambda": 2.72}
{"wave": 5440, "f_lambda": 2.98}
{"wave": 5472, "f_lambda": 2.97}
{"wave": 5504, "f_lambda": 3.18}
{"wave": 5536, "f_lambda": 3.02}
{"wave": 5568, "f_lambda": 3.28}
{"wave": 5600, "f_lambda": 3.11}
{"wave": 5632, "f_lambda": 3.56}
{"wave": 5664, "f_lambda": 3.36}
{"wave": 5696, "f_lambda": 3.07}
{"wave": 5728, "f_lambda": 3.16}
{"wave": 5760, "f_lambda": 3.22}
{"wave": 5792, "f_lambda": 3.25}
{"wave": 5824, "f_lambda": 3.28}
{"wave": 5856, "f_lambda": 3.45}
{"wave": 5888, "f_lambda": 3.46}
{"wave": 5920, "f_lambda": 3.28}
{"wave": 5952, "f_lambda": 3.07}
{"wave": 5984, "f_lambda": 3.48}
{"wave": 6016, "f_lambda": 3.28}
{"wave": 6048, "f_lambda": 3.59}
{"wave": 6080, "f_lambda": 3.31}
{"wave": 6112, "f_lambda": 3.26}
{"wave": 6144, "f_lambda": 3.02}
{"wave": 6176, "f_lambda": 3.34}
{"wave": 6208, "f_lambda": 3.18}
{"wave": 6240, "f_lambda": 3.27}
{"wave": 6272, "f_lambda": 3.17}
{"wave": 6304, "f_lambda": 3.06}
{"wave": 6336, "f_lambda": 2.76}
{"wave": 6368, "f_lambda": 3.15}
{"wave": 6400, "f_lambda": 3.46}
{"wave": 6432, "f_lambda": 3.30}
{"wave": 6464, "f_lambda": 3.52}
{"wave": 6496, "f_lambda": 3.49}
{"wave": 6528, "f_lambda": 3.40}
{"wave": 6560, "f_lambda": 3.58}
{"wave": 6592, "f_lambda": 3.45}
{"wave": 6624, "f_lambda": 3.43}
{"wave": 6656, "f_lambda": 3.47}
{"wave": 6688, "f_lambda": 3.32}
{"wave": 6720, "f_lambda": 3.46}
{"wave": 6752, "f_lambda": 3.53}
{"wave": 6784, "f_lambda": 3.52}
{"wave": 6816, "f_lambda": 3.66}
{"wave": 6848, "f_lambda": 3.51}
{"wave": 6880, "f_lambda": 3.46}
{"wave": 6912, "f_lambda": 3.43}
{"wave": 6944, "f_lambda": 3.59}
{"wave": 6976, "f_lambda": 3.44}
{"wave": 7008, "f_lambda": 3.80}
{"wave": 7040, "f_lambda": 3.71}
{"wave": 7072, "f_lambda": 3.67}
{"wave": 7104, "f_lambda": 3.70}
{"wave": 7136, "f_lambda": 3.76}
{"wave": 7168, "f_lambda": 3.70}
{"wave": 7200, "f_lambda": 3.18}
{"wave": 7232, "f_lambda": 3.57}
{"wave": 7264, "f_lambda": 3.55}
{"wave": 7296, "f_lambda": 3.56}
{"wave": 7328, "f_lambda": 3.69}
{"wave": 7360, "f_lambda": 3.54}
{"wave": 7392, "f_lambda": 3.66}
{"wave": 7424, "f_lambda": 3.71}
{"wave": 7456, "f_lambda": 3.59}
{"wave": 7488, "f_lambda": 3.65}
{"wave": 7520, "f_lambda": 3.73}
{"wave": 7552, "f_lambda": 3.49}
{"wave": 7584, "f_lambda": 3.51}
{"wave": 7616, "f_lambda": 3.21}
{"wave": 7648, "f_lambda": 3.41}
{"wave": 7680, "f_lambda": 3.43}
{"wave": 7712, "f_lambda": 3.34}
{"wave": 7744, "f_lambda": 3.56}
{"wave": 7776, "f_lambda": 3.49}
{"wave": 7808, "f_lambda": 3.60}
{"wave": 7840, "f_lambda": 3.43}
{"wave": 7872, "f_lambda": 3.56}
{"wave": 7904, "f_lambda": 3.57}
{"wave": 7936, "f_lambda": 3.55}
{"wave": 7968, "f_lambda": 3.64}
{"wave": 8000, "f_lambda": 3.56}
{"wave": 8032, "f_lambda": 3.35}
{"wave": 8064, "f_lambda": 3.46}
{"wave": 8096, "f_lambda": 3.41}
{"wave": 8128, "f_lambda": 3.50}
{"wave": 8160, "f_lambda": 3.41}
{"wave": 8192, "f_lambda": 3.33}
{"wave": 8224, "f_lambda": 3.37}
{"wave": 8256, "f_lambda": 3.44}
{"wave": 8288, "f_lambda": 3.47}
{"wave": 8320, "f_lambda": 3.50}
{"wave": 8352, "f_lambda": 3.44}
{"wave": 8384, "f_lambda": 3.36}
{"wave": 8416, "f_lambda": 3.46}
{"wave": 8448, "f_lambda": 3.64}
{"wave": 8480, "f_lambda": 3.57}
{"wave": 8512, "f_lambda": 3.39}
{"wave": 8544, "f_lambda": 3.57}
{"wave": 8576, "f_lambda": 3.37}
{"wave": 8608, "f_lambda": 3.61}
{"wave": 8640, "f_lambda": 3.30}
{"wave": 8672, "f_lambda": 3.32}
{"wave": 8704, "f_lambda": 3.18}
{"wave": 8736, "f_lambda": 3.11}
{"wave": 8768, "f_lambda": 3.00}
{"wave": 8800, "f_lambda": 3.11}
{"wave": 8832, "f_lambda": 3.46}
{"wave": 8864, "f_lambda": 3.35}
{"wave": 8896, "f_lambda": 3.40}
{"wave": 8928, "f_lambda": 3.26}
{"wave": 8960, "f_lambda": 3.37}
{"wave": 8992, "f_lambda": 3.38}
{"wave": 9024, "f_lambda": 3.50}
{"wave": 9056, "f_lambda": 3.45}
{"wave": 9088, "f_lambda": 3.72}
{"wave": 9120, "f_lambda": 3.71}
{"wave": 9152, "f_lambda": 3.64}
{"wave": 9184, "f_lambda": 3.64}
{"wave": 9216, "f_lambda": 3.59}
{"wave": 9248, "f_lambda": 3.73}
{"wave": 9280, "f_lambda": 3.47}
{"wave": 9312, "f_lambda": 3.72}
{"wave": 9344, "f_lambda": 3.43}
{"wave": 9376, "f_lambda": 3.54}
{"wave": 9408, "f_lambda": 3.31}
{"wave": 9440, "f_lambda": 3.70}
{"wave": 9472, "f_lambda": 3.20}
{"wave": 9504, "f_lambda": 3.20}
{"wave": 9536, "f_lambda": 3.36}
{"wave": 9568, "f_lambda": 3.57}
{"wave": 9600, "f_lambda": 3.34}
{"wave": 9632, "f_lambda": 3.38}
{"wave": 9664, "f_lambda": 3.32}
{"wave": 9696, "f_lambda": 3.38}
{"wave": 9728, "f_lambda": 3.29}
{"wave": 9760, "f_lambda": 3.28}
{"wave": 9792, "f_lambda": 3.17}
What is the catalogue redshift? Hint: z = 0.22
